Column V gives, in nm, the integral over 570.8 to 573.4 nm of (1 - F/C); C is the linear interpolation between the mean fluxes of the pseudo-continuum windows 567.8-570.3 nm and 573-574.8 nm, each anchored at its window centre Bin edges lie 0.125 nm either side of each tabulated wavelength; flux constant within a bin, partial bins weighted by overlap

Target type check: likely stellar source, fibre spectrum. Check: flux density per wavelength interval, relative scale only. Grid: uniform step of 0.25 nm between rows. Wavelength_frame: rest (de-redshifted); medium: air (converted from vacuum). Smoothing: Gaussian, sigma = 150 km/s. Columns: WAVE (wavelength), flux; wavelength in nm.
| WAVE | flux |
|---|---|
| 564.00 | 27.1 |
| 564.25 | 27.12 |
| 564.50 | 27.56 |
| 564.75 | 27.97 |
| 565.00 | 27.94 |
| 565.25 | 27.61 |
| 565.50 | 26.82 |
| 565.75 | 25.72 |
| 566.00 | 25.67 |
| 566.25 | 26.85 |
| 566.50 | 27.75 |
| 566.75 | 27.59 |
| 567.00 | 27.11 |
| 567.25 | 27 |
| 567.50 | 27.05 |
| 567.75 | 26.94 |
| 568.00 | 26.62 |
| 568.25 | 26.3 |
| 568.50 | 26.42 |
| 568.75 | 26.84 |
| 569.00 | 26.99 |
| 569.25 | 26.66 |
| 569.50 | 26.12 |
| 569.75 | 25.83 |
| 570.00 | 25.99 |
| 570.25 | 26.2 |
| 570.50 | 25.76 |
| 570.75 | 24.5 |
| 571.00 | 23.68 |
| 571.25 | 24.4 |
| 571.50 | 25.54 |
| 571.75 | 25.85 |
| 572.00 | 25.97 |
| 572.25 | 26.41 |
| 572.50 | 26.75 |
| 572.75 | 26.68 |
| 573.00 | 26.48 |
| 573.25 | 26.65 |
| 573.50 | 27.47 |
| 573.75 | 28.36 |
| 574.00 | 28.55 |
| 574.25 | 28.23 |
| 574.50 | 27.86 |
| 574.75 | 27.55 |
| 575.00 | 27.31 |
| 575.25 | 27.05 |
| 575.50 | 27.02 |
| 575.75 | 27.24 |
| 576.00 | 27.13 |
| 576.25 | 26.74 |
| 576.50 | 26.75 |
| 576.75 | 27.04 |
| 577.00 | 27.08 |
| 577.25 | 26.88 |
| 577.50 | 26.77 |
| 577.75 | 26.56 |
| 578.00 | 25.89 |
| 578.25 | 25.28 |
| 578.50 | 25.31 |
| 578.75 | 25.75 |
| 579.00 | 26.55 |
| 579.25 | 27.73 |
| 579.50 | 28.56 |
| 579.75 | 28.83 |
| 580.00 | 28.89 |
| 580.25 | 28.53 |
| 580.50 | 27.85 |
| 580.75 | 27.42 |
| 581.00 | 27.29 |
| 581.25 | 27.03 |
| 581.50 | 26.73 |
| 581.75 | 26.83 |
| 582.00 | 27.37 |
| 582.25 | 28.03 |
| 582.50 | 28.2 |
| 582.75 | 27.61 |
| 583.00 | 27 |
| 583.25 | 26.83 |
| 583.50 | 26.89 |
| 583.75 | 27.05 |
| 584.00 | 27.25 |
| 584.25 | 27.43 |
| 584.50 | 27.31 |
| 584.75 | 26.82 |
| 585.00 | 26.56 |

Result 0.136 nm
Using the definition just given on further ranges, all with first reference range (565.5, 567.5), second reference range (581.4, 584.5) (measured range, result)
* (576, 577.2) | 0.008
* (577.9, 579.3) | 0.060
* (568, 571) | 0.094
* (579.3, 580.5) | -0.060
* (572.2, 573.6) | 0.013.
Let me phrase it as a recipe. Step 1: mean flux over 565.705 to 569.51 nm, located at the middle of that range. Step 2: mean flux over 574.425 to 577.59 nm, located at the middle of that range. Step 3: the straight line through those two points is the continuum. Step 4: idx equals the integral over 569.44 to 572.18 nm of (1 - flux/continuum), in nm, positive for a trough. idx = 0.15 nm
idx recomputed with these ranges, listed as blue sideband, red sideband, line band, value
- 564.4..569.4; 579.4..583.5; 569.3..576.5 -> 0.19 nm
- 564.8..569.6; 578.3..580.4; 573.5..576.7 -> -0.03 nm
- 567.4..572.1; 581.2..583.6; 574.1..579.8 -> -0.06 nm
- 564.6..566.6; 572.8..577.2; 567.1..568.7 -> 0.02 nm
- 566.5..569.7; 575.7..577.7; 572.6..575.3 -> -0.06 nm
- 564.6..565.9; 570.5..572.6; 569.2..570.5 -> -0.01 nm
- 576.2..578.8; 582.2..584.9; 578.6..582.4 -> -0.10 nm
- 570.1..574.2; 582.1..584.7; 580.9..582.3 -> 0.00 nm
